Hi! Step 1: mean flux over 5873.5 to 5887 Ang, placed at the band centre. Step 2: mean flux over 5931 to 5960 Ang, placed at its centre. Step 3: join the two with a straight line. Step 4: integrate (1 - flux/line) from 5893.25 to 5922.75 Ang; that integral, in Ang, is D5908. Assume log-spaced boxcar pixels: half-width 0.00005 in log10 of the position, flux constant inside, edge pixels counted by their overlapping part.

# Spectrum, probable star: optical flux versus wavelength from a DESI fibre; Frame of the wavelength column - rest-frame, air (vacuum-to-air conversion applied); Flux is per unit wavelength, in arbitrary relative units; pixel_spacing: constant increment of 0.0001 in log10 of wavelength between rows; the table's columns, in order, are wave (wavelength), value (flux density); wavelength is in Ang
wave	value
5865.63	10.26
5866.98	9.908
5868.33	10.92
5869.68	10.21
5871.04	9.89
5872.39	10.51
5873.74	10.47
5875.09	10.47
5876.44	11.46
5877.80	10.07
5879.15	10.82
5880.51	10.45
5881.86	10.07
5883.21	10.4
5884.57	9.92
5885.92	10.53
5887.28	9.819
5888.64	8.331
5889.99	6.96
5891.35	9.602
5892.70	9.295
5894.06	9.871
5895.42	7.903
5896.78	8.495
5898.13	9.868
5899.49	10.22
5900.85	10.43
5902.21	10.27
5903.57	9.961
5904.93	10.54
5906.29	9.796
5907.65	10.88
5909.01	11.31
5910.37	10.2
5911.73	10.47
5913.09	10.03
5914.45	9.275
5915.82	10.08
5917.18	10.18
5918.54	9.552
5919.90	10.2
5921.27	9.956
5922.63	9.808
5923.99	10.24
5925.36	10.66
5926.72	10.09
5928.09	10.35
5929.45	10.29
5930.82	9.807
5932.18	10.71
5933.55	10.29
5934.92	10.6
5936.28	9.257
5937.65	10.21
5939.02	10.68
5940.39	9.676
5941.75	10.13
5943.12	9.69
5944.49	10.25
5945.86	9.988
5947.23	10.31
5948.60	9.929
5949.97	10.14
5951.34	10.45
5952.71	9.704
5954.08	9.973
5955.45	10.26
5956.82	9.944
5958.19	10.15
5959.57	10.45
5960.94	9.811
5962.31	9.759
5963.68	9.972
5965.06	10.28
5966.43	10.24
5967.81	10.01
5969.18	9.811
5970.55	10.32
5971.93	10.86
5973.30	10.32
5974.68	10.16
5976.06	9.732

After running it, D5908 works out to 0.97 Ang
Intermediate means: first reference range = 10.4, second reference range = 10.1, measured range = 9.97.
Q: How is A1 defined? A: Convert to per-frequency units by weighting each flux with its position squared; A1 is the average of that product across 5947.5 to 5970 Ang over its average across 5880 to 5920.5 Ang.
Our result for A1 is 1.04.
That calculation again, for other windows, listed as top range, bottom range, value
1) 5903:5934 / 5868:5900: 1.05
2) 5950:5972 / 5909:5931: 1.01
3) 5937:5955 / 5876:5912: 1.04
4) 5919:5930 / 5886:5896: 1.15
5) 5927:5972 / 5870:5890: 1.02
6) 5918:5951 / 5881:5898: 1.10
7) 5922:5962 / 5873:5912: 1.03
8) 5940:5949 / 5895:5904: 1.06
